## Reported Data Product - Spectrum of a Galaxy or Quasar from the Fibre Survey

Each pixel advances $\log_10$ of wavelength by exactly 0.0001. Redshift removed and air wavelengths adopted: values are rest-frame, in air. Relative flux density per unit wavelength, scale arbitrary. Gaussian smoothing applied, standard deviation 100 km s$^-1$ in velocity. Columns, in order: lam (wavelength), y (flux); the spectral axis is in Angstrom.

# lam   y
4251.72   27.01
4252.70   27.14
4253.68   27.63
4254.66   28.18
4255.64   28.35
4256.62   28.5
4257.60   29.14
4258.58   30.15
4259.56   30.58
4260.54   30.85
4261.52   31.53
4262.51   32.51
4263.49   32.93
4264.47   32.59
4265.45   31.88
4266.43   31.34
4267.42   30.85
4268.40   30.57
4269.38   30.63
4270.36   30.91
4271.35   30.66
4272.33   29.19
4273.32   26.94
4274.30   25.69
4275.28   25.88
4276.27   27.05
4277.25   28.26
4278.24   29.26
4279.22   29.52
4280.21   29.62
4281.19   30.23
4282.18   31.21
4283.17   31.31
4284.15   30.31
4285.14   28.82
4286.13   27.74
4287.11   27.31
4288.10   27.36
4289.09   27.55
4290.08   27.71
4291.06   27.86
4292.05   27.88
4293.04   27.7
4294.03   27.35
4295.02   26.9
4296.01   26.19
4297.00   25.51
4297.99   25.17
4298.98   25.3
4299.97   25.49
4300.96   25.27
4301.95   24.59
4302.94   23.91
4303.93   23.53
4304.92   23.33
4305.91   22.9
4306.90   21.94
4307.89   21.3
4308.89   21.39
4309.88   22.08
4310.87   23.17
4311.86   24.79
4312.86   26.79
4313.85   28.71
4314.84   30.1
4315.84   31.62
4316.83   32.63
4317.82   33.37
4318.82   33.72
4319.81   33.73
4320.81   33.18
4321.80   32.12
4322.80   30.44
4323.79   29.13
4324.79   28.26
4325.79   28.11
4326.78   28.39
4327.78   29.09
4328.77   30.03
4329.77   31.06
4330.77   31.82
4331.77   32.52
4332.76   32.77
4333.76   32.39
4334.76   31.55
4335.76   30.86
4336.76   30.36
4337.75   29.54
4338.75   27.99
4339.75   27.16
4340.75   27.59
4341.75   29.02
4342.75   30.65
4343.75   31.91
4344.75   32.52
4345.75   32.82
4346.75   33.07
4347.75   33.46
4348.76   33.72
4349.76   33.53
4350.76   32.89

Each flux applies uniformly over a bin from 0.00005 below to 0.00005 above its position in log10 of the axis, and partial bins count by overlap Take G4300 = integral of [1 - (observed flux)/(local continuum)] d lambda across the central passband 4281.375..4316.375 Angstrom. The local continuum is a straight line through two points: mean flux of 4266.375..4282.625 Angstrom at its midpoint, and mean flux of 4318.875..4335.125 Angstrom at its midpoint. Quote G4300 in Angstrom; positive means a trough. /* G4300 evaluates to 4.3 Angstrom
